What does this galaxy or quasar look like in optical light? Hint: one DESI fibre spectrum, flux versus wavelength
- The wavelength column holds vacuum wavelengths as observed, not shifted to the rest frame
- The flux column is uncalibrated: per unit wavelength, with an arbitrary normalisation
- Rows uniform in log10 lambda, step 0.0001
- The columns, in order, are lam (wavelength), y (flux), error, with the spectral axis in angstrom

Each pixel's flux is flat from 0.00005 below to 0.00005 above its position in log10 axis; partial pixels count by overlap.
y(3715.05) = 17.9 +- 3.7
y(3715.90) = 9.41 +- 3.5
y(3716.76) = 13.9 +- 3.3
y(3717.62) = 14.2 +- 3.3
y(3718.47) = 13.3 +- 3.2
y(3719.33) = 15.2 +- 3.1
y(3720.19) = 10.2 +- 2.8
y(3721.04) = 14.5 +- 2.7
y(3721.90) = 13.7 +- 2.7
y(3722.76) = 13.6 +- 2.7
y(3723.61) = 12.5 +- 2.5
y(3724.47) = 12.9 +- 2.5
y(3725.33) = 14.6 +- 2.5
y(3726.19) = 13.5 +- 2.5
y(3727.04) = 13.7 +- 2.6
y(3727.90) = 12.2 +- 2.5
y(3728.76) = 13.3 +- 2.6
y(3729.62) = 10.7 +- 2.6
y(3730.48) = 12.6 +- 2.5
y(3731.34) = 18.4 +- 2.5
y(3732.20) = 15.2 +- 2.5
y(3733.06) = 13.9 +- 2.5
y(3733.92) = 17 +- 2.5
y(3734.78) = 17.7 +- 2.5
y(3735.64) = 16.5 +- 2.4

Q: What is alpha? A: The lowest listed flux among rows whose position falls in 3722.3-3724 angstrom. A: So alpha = 12.5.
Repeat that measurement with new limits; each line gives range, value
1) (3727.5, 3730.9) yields 10.7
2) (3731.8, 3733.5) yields 13.9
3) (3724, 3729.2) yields 12.2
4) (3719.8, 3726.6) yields 10.2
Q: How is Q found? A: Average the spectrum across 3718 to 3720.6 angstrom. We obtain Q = 12.9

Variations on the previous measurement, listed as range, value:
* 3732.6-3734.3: 15.4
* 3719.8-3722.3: 12.8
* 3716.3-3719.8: 14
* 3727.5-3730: 12.1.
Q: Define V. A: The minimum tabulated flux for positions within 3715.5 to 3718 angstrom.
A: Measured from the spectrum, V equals 9.41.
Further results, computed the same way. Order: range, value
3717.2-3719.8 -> 13.3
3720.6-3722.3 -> 13.7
